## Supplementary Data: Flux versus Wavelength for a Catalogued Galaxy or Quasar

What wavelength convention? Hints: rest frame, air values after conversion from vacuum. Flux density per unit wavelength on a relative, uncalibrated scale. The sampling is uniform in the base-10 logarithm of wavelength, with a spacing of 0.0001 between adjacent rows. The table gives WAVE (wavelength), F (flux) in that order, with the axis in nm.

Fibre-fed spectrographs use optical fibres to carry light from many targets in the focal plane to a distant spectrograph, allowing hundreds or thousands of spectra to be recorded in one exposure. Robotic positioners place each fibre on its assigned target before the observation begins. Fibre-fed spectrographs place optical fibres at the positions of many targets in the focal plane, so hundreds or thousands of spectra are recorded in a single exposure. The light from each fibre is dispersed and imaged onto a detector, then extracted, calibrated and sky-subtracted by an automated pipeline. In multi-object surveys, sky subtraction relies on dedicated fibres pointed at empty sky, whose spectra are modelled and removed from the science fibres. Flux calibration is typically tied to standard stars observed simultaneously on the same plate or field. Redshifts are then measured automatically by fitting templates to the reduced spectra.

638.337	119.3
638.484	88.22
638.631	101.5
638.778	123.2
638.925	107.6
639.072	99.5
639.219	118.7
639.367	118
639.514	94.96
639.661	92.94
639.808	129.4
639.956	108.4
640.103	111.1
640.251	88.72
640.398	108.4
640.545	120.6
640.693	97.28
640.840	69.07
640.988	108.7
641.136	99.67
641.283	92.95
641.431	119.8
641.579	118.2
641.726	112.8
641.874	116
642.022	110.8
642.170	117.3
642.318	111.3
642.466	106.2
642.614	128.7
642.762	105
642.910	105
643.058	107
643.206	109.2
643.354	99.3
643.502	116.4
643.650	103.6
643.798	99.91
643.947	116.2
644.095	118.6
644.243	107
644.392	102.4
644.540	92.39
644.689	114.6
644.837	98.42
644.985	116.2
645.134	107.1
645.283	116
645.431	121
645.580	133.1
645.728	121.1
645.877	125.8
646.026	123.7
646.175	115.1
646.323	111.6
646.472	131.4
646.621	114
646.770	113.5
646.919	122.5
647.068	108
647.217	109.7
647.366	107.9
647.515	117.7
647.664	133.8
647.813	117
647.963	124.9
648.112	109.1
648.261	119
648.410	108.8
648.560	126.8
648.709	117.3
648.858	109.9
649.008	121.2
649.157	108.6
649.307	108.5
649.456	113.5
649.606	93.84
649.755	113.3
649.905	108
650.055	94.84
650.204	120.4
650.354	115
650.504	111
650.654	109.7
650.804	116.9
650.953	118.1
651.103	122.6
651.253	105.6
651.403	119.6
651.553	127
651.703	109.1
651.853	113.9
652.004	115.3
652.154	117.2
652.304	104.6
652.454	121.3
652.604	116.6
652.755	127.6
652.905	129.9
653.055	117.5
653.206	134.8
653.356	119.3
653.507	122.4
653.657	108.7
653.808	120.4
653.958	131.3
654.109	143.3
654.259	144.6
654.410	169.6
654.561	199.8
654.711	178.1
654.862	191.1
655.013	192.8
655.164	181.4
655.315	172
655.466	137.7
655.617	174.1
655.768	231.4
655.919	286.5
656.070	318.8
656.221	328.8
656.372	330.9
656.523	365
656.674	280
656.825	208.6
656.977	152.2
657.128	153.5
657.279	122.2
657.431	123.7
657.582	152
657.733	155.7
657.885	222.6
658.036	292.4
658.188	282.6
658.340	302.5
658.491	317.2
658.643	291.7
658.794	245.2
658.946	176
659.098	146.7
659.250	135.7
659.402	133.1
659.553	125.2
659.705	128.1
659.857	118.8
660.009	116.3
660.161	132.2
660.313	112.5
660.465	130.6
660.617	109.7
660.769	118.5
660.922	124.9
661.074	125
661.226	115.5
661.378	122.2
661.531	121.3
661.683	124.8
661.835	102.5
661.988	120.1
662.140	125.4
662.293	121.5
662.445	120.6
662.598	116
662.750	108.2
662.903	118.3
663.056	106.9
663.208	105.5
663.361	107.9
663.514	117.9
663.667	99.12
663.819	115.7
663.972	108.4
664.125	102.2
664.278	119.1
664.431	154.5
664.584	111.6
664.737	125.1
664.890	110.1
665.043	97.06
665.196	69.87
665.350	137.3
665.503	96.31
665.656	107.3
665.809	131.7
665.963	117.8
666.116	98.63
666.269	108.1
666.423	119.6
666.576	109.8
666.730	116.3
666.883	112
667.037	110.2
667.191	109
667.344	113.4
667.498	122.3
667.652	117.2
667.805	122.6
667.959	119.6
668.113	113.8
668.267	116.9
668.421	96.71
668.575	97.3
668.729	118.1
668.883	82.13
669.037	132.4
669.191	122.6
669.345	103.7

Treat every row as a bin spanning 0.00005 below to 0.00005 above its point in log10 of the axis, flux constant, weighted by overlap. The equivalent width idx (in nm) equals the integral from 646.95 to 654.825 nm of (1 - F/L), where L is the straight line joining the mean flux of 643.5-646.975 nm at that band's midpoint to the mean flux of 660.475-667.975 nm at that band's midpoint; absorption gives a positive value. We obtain -0.48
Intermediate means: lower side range 114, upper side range 115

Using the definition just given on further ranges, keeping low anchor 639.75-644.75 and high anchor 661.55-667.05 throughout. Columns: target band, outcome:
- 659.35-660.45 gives -0.11 nm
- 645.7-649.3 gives -0.27 nm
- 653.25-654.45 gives -0.22 nm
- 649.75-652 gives -0.08 nm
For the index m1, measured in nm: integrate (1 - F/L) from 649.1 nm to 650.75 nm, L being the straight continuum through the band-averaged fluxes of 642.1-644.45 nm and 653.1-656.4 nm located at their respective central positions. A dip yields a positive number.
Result 0.48 nm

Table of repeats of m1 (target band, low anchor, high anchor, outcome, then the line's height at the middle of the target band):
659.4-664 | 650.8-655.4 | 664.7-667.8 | 0.09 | 120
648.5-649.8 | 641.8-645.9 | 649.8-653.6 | 0.03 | 115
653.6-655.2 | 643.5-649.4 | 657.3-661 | -0.09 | 152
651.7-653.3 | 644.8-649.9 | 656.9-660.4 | 0.28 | 145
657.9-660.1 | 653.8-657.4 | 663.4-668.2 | -0.30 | 175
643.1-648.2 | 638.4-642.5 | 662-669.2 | -0.28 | 108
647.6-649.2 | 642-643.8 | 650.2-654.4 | -0.02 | 116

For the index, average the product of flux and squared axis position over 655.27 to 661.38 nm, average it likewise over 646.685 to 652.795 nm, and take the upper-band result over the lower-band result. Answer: 1.7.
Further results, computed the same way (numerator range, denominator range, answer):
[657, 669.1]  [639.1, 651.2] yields 1.25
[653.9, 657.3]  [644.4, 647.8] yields 1.87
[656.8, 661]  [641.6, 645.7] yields 1.62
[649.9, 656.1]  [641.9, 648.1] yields 1.28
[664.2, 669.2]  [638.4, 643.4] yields 1.14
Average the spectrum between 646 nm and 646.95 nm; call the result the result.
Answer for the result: 118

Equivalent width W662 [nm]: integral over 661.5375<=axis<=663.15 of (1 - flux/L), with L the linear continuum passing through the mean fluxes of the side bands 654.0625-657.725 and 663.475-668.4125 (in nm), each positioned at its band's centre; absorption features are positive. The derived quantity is 0.328 nm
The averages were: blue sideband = 205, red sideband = 113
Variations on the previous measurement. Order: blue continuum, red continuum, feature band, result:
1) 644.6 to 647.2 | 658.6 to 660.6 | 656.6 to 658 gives -0.33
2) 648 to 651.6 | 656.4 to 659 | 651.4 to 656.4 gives 0.42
